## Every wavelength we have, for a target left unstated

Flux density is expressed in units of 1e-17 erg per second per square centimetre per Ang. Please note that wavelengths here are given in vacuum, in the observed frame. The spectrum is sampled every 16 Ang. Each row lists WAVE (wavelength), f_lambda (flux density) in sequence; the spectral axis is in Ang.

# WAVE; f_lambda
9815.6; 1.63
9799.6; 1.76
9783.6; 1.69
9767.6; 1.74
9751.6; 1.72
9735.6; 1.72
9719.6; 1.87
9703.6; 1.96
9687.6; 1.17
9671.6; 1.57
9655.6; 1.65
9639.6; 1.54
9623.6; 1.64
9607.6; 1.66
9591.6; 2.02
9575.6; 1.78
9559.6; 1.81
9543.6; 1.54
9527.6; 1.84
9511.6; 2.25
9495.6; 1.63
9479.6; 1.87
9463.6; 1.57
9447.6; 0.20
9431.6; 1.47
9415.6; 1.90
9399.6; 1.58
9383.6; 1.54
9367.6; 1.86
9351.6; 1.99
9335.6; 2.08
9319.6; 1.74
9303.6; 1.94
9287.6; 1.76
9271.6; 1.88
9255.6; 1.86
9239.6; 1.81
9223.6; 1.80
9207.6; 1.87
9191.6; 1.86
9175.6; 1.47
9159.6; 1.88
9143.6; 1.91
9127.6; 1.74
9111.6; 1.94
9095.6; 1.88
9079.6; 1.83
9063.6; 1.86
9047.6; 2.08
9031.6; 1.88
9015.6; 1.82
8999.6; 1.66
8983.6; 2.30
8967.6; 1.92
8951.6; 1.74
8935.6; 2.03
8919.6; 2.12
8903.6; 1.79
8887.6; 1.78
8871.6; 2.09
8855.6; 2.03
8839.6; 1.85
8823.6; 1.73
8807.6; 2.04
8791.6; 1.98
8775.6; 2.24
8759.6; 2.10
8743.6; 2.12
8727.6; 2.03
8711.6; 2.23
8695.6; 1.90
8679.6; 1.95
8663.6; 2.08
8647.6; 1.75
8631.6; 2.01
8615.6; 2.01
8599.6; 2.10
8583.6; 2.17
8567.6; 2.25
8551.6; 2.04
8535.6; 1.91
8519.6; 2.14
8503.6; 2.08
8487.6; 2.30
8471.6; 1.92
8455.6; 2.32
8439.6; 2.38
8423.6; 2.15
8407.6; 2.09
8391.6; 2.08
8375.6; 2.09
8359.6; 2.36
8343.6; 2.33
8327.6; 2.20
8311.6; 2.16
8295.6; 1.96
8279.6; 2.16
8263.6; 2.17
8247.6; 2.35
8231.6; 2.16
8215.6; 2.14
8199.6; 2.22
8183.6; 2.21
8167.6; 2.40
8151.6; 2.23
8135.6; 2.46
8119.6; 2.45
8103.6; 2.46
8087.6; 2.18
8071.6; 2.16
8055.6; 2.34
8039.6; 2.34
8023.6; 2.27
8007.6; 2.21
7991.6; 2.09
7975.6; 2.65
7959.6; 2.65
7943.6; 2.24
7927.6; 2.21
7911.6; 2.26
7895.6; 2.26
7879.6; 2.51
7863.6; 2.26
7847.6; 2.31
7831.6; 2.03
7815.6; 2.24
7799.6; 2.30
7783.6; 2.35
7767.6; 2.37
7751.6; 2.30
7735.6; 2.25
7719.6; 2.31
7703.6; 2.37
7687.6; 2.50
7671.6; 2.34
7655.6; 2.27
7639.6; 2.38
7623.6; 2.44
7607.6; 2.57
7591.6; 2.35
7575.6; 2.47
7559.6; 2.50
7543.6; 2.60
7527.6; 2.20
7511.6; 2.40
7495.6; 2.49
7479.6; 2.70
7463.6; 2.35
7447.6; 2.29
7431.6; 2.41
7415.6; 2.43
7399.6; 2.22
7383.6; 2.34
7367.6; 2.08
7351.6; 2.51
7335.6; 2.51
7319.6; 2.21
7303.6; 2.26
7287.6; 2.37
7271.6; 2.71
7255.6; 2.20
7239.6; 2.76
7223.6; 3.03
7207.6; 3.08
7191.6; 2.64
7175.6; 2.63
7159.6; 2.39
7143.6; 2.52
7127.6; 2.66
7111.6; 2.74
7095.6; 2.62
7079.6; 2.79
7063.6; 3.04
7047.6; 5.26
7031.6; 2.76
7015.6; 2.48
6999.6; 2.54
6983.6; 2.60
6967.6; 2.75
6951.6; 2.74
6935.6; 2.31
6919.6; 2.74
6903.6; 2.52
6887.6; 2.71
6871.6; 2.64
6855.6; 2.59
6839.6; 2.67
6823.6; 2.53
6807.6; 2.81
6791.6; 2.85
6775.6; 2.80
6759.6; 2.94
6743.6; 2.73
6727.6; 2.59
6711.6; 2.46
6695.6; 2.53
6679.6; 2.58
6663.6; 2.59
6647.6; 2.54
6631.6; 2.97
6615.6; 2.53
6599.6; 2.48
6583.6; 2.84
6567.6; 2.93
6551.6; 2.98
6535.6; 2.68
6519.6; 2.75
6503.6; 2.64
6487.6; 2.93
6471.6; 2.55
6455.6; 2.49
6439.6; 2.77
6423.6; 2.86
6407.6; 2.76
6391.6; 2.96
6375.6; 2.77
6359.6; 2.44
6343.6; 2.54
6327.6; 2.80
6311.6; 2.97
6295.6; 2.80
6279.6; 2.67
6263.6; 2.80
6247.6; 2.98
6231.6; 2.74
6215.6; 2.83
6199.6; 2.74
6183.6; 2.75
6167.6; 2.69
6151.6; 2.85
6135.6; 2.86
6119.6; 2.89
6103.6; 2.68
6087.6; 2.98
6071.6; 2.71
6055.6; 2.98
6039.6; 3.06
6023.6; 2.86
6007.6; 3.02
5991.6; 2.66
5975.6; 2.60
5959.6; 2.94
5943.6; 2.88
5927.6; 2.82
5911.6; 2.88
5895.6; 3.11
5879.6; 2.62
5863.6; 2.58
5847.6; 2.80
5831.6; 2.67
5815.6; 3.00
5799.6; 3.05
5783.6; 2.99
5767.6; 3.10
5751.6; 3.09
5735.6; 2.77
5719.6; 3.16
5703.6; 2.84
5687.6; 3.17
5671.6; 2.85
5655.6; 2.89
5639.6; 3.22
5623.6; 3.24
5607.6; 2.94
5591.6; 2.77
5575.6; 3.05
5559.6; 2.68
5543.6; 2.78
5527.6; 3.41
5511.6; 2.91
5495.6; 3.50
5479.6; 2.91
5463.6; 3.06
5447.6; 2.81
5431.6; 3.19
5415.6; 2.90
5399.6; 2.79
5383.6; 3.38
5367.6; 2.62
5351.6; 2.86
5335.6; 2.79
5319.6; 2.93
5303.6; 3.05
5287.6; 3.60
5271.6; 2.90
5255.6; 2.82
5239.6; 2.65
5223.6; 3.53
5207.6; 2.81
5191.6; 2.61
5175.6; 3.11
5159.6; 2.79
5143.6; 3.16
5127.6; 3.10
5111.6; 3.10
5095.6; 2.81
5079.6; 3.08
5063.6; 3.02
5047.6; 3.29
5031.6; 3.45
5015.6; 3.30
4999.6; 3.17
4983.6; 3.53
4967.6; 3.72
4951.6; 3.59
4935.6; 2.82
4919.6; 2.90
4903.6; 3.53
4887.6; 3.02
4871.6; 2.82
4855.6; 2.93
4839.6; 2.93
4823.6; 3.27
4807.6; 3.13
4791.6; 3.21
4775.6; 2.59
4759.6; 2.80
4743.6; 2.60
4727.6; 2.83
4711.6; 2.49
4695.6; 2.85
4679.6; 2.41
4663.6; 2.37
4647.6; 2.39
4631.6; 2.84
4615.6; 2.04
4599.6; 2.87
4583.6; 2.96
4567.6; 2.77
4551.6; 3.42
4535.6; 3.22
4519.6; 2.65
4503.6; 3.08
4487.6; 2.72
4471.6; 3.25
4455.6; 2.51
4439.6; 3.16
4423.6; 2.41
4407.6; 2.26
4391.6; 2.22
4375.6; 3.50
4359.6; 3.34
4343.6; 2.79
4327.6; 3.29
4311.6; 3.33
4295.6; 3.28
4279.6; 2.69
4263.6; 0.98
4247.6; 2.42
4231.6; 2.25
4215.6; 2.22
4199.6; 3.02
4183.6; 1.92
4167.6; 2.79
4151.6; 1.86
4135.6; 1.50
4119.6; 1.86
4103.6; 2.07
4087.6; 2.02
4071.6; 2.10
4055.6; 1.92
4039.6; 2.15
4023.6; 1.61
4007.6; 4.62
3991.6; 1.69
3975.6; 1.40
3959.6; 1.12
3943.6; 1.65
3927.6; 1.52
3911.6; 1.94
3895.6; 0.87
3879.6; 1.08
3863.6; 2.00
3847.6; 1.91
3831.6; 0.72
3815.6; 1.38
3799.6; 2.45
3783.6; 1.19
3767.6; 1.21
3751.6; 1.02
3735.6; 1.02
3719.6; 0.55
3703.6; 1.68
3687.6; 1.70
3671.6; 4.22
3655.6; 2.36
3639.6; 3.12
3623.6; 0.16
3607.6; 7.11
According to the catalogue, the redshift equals 0.07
